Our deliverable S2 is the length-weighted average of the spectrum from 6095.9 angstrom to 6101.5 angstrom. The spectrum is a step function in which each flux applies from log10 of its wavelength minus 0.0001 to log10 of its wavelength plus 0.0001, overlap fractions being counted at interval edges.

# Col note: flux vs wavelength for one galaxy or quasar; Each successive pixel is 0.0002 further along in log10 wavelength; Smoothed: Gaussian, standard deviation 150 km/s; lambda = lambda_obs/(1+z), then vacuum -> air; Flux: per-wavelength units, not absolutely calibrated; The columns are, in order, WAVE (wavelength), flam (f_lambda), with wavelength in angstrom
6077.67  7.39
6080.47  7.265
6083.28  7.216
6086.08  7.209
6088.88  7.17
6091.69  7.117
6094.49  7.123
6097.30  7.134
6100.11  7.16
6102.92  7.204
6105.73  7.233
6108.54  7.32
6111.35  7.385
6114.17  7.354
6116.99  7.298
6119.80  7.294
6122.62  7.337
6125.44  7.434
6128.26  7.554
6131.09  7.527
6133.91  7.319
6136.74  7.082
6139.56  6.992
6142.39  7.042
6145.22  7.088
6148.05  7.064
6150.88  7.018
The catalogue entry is 7.15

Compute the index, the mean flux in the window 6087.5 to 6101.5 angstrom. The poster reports 7.14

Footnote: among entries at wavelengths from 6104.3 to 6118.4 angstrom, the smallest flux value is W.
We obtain 7.233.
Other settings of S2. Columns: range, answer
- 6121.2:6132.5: 7.46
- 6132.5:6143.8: 7.11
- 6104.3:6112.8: 7.31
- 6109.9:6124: 7.33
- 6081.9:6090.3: 7.2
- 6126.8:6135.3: 7.47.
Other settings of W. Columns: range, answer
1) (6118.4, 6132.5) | 7.294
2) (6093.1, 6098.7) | 7.123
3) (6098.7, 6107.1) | 7.16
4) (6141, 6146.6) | 7.042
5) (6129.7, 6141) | 6.992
